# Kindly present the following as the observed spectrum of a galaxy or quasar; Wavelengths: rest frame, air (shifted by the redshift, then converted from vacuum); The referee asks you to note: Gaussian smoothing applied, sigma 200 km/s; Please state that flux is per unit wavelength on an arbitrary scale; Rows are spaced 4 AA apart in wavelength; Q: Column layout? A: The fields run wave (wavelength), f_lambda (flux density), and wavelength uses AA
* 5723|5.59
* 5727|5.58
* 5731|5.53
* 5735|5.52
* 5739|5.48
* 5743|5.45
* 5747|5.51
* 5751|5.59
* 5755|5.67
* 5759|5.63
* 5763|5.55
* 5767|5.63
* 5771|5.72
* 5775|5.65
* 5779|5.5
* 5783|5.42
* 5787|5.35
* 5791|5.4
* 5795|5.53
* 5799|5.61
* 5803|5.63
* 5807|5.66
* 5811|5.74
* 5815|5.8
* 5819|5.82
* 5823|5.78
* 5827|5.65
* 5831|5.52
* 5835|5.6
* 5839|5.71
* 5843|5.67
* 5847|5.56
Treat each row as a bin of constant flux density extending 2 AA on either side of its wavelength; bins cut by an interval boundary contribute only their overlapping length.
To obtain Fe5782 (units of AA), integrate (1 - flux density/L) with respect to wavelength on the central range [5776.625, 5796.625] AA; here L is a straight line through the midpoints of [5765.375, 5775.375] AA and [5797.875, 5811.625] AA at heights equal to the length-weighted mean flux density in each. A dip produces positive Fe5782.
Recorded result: 0.8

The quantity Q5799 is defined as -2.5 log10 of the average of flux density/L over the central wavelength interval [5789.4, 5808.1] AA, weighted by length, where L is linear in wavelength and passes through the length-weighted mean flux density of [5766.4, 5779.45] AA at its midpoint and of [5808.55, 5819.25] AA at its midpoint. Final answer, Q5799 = 0.03 mag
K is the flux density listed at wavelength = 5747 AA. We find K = 5.51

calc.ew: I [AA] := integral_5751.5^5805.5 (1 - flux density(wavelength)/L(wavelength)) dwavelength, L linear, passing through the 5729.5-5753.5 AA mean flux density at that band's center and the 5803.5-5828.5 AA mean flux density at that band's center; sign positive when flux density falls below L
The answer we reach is 0.60 AA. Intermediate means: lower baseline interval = 5.52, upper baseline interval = 5.74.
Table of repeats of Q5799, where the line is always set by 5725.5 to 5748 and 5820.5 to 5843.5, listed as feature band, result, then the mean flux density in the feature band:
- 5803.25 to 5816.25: -0.018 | 5.72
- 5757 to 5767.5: -0.010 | 5.6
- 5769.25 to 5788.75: 0.009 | 5.53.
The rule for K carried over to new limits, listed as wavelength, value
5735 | 5.52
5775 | 5.65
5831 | 5.52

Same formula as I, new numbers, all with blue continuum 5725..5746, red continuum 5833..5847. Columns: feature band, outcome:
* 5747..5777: -0.4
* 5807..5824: -0.5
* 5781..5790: 0.3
